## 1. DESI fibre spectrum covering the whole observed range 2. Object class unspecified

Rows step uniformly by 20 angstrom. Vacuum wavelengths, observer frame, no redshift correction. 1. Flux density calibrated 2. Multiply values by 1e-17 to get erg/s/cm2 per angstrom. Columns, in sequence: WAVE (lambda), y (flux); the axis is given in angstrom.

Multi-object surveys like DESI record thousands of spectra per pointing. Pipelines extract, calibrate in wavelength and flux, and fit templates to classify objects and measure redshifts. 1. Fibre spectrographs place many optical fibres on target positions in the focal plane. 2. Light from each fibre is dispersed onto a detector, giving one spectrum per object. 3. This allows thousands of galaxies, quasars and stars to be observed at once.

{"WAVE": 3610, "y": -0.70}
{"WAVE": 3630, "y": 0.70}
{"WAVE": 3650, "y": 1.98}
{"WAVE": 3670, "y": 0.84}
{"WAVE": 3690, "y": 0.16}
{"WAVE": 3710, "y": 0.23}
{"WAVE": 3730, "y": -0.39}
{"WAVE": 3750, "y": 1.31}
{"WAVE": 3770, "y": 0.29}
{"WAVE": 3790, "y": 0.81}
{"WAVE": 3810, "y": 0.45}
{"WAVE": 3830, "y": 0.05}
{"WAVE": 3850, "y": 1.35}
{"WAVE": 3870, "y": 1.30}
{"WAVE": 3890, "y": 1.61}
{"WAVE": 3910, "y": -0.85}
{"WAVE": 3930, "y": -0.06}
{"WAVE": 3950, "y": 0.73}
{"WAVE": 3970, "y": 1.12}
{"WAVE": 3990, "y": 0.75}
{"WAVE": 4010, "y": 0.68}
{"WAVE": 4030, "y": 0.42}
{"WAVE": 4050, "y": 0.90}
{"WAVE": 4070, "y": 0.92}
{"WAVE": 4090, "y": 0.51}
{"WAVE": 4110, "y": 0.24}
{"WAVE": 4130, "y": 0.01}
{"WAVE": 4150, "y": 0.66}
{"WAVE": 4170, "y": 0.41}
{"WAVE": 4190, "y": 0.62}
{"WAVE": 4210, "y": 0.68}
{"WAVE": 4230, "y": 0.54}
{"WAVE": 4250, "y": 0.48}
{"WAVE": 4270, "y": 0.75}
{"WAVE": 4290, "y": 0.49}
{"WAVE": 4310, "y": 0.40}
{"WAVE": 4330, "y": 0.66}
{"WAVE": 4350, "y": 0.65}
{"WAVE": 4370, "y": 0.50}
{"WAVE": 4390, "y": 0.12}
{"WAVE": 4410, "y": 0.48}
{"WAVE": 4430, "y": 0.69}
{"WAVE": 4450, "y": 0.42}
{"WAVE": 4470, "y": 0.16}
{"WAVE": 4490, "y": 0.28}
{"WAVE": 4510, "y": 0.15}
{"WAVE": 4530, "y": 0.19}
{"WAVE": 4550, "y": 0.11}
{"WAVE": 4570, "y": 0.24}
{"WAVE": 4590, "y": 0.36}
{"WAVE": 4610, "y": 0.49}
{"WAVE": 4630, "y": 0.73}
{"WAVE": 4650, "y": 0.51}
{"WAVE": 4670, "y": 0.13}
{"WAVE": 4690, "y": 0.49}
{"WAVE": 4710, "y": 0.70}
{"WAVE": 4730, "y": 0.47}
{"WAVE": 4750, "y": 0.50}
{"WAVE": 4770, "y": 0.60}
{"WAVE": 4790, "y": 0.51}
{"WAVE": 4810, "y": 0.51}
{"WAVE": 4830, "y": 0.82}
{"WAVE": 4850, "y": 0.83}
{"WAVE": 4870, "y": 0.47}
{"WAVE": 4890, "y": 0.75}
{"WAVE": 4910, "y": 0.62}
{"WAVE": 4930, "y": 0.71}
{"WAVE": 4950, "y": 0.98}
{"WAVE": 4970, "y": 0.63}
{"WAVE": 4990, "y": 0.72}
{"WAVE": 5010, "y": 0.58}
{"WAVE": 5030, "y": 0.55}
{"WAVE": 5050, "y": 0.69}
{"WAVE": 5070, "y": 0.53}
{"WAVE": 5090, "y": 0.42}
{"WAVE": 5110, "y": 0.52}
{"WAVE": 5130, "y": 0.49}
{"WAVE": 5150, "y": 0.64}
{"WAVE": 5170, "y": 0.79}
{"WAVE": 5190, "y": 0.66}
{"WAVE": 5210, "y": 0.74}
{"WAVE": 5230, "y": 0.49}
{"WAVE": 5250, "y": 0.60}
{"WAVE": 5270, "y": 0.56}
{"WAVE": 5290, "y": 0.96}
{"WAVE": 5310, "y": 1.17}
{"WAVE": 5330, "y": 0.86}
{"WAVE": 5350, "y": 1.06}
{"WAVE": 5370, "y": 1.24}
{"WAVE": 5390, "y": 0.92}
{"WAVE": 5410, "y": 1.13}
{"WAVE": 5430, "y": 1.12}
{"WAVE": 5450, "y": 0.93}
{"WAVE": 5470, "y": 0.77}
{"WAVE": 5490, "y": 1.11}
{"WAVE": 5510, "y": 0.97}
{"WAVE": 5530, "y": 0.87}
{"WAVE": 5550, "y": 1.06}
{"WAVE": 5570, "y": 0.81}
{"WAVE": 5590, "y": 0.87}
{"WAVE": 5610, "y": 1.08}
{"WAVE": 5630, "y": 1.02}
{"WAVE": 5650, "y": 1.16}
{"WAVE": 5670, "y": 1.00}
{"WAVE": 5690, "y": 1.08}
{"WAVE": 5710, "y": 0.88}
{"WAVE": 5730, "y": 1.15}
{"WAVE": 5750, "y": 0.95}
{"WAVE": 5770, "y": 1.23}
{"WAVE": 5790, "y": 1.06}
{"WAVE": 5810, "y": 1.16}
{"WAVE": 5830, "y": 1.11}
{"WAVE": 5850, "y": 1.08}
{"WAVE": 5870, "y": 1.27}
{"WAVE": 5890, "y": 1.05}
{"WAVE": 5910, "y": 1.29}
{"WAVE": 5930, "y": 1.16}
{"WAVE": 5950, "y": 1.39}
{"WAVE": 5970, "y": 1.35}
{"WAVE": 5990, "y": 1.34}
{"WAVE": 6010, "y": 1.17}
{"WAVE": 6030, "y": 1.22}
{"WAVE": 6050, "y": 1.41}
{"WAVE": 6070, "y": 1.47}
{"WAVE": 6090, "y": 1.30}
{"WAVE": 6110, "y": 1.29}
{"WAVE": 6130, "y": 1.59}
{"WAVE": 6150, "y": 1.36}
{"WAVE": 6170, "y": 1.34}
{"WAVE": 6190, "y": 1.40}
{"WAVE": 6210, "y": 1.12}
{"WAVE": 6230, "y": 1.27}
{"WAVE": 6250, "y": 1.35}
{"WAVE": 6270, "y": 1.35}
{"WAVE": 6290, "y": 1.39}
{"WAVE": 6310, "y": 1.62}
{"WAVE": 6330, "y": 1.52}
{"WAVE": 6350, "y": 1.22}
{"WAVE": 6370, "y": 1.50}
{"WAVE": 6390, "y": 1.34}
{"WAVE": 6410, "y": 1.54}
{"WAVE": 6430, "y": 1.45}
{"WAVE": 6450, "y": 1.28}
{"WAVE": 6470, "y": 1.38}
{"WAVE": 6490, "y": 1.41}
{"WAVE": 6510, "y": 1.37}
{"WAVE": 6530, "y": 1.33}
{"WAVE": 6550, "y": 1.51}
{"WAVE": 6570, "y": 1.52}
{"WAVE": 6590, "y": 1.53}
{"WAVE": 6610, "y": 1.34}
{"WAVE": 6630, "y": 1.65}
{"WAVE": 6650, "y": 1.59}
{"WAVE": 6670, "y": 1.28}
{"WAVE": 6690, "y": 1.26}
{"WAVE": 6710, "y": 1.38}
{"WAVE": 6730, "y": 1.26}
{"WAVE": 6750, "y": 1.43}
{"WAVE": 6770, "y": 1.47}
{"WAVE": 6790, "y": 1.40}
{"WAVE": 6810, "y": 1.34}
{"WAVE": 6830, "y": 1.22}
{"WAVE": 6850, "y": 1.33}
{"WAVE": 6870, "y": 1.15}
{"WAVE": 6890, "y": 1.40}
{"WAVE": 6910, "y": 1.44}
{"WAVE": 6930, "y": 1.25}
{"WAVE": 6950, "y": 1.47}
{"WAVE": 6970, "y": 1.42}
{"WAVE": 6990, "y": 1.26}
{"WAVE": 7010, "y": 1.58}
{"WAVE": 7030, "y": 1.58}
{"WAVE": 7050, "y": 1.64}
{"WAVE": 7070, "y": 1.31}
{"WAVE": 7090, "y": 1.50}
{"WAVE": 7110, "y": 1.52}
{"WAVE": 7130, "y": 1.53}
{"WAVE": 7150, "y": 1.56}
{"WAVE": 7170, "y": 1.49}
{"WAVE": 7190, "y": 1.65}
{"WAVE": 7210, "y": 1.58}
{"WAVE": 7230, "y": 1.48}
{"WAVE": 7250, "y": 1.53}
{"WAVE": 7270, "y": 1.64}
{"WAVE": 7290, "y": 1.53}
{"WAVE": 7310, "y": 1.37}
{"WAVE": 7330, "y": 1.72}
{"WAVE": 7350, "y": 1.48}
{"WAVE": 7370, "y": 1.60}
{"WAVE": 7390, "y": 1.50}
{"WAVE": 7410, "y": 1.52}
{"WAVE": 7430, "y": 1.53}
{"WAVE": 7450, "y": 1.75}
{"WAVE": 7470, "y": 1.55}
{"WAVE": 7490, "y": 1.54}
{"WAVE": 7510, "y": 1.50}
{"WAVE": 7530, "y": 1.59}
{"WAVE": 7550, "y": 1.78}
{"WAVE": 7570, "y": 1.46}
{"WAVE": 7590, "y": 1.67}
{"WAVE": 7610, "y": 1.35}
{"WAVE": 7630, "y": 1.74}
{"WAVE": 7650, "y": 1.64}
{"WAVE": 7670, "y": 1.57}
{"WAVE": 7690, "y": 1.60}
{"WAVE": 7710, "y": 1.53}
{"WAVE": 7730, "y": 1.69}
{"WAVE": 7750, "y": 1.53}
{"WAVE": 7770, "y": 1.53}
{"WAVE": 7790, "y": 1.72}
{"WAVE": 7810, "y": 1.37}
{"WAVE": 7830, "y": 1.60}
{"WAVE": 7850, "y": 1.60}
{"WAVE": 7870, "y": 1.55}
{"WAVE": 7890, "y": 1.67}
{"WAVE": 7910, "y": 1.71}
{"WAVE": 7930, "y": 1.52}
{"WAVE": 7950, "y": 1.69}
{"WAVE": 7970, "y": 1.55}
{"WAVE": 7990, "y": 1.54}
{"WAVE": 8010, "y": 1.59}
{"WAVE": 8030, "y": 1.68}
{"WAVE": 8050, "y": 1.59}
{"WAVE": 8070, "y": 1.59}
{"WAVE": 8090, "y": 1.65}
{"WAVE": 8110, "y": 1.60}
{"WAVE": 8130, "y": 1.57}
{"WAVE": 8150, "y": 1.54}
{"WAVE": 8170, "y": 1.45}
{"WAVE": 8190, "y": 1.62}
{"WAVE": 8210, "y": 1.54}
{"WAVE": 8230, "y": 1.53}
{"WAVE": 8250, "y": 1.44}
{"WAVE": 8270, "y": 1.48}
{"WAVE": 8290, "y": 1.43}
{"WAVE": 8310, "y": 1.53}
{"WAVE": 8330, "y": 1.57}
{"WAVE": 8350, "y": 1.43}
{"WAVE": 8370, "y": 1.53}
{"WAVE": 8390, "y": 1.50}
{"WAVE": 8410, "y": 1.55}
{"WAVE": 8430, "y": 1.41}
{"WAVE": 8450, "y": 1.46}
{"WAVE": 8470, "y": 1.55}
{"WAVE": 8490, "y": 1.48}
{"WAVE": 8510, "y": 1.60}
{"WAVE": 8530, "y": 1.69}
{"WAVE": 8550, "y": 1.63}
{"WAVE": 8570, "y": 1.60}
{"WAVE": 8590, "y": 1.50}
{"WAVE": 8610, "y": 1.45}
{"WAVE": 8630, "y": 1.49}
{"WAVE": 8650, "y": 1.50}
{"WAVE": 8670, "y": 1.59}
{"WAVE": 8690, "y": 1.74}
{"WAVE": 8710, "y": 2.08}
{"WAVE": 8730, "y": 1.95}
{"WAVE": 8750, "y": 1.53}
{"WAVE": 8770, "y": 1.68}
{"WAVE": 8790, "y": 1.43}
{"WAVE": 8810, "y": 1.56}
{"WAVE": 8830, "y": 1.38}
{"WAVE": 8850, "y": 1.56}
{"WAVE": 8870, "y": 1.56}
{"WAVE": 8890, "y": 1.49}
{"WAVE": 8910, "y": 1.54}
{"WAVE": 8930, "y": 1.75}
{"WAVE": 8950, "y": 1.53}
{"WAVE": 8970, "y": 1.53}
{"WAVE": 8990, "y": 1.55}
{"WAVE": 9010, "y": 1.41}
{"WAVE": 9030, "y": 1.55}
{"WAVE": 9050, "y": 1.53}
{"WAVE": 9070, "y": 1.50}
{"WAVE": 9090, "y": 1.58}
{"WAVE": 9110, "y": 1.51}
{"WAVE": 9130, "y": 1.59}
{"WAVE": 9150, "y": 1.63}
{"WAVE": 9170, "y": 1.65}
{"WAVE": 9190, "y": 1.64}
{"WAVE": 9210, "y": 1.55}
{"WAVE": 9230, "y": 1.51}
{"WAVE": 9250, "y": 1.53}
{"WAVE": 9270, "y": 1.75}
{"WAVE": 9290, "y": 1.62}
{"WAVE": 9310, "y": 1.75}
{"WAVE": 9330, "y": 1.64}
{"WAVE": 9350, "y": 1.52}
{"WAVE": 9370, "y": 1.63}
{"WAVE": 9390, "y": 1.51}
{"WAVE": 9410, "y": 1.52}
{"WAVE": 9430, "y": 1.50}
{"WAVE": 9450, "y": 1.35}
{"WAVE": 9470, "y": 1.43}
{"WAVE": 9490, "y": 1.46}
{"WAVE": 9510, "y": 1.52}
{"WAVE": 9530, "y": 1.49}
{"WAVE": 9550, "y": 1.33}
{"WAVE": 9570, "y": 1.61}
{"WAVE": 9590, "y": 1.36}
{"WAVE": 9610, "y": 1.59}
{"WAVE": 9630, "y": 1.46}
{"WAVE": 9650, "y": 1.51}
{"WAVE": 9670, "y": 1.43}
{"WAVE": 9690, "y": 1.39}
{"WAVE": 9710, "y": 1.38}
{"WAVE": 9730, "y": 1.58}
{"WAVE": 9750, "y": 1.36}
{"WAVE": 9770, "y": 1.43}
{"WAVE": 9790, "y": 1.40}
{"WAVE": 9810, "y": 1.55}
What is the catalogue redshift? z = 0.326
